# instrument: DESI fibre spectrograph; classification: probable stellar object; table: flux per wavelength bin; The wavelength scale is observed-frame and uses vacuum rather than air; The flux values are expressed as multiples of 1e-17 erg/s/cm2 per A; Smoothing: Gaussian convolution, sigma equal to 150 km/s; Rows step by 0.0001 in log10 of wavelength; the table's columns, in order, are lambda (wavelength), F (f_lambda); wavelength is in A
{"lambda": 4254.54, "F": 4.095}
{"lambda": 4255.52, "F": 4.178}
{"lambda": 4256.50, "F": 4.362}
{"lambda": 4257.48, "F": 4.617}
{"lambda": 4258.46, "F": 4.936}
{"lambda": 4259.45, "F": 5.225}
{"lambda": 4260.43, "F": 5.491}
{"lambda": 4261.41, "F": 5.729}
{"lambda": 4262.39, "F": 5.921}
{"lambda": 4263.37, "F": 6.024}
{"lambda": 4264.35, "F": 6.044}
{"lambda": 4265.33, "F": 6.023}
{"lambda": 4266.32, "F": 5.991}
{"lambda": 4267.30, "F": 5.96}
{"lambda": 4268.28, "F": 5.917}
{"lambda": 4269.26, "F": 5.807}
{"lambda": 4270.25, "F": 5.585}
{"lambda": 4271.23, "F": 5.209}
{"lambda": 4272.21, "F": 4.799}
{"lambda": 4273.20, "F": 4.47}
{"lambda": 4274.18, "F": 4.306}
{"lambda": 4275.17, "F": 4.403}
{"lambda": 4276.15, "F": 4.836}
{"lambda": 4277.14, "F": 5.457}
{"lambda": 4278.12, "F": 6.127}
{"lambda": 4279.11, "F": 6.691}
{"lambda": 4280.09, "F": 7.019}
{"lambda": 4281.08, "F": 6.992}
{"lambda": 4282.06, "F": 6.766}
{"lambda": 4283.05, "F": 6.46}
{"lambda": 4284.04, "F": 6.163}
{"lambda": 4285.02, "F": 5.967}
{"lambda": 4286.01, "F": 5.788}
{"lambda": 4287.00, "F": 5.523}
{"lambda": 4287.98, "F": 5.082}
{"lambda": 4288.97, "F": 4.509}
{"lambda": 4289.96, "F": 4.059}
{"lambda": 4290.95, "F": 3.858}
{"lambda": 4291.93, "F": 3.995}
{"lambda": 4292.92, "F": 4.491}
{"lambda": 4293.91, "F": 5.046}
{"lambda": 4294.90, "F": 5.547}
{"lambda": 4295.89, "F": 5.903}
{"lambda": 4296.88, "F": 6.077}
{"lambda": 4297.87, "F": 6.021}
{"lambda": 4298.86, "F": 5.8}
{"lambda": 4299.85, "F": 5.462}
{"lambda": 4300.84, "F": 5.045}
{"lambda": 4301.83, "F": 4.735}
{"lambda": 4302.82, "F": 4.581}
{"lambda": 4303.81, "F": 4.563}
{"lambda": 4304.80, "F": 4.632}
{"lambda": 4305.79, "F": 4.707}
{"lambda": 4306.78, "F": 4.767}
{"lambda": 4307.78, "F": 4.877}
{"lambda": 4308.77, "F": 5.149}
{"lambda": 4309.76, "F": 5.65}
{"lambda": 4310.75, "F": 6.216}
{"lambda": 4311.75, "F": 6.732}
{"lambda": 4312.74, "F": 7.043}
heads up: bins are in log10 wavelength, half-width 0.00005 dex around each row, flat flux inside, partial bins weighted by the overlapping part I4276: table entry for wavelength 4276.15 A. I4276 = 4.836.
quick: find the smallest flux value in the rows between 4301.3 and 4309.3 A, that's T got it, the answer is 4.563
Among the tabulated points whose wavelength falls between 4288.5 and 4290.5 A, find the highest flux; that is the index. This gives 4.509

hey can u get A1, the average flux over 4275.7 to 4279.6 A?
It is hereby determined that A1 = 5.78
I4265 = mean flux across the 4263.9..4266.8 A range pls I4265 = 6.01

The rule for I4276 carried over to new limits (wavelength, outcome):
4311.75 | 6.732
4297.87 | 6.021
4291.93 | 3.995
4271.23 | 5.209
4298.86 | 5.8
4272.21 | 4.799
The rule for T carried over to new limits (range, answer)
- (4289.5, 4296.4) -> 3.858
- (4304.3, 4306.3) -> 4.632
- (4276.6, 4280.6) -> 5.457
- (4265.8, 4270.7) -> 5.585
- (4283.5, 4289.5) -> 4.509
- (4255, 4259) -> 4.178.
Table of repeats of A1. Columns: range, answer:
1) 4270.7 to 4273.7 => 4.84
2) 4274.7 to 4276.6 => 4.63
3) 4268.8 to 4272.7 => 5.35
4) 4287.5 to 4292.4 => 4.3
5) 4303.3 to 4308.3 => 4.71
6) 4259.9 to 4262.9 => 5.72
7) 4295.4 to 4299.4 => 5.94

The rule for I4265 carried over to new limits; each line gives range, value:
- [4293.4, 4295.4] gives 5.28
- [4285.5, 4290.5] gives 4.98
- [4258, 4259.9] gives 5.05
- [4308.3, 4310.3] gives 5.43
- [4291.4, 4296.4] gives 4.99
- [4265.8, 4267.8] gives 5.97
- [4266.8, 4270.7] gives 5.82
